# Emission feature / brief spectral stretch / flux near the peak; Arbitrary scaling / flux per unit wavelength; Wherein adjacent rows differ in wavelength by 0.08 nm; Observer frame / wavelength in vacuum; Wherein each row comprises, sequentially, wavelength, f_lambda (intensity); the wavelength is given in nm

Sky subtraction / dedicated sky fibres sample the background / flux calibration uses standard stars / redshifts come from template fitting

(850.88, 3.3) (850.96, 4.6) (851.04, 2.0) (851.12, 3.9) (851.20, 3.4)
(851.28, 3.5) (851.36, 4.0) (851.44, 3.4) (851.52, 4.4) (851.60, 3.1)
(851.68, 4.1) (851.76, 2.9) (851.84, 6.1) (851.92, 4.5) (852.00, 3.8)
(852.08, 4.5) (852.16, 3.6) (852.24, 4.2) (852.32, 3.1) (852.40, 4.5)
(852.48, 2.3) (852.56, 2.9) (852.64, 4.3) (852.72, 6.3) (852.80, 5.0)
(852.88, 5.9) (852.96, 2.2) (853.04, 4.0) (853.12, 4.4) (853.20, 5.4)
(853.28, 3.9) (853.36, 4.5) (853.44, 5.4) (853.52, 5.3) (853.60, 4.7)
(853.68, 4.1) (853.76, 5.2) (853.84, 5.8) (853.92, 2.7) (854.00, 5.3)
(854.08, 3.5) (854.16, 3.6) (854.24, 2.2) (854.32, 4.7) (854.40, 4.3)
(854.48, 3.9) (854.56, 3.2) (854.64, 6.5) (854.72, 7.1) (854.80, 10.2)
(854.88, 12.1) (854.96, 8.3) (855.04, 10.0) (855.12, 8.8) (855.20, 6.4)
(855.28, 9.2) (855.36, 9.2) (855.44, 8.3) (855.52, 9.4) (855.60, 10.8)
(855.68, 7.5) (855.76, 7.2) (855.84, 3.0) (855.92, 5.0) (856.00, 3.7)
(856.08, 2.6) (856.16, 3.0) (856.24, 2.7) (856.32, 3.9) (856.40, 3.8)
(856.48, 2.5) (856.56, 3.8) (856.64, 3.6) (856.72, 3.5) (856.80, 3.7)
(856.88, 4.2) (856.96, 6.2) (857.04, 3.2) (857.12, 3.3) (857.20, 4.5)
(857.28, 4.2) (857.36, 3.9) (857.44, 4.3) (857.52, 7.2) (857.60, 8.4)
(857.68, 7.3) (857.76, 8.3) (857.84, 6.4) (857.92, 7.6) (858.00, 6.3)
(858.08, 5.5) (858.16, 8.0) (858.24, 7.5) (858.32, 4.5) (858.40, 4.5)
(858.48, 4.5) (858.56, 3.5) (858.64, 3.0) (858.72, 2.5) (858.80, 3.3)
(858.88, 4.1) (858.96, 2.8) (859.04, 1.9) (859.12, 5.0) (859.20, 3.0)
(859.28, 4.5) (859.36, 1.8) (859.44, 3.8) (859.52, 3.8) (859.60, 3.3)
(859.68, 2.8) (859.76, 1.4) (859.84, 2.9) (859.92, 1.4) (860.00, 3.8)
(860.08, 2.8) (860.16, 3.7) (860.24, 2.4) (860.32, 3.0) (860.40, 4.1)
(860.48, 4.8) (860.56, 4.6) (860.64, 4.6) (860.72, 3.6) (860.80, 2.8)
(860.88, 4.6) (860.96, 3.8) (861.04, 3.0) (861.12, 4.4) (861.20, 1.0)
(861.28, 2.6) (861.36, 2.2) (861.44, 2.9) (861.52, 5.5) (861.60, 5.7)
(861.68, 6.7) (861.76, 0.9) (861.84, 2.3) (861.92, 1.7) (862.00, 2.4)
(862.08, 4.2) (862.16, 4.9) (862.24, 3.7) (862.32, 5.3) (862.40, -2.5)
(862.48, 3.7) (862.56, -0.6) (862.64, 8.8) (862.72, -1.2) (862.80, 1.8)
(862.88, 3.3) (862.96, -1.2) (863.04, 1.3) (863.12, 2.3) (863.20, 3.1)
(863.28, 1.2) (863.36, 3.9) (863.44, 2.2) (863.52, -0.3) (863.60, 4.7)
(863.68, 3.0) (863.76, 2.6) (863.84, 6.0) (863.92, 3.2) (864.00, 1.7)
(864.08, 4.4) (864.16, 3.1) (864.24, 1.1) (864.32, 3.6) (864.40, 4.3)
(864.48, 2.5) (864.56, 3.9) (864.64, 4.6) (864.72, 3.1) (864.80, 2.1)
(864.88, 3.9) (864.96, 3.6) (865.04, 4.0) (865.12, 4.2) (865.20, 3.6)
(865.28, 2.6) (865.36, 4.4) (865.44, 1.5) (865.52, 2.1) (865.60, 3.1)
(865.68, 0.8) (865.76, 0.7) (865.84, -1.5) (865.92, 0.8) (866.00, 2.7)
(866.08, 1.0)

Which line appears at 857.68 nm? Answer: [N II]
